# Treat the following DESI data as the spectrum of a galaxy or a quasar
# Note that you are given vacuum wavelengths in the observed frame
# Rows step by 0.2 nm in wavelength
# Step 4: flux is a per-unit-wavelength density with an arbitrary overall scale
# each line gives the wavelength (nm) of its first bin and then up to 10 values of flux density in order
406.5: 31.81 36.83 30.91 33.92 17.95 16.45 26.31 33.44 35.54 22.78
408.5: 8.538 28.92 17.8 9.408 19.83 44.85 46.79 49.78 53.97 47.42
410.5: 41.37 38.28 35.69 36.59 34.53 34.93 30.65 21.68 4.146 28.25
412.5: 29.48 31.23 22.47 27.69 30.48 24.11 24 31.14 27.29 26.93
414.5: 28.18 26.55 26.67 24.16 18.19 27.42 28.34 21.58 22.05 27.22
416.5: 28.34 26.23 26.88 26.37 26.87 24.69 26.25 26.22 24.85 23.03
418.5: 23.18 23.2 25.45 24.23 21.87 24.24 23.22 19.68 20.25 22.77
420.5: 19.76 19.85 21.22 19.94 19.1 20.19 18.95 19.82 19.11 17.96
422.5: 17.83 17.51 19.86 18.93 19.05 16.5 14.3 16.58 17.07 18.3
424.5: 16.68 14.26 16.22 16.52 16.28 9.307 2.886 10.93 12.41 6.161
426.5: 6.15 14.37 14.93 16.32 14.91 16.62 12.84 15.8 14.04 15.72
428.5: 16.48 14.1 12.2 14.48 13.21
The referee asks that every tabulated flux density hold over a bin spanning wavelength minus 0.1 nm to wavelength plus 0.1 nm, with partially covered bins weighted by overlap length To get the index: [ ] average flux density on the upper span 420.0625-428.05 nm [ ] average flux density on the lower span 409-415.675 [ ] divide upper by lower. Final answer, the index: 0.5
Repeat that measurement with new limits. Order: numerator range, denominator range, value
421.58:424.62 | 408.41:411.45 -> 0.52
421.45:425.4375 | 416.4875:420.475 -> 0.72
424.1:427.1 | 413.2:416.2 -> 0.50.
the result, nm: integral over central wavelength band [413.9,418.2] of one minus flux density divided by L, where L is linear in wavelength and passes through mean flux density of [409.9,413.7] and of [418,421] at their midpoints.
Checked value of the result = 0.13 nm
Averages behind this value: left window 32.1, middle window 25.9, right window 22.5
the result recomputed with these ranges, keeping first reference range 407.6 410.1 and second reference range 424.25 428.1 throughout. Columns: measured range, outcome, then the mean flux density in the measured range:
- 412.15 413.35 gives -0.056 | 27.2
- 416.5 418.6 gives -0.409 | 25.6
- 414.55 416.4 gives -0.111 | 24.8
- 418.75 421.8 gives -0.415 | 21.4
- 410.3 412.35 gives -0.300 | 31.5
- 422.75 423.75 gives -0.117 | 17.9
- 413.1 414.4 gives -0.121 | 27.4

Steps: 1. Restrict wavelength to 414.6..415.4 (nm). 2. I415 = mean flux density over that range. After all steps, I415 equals 23.9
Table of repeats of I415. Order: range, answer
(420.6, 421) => 20.5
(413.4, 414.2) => 26.6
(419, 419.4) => 23.1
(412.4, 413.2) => 27.7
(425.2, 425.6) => 12.8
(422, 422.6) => 18.3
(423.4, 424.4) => 16.6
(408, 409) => 22.7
